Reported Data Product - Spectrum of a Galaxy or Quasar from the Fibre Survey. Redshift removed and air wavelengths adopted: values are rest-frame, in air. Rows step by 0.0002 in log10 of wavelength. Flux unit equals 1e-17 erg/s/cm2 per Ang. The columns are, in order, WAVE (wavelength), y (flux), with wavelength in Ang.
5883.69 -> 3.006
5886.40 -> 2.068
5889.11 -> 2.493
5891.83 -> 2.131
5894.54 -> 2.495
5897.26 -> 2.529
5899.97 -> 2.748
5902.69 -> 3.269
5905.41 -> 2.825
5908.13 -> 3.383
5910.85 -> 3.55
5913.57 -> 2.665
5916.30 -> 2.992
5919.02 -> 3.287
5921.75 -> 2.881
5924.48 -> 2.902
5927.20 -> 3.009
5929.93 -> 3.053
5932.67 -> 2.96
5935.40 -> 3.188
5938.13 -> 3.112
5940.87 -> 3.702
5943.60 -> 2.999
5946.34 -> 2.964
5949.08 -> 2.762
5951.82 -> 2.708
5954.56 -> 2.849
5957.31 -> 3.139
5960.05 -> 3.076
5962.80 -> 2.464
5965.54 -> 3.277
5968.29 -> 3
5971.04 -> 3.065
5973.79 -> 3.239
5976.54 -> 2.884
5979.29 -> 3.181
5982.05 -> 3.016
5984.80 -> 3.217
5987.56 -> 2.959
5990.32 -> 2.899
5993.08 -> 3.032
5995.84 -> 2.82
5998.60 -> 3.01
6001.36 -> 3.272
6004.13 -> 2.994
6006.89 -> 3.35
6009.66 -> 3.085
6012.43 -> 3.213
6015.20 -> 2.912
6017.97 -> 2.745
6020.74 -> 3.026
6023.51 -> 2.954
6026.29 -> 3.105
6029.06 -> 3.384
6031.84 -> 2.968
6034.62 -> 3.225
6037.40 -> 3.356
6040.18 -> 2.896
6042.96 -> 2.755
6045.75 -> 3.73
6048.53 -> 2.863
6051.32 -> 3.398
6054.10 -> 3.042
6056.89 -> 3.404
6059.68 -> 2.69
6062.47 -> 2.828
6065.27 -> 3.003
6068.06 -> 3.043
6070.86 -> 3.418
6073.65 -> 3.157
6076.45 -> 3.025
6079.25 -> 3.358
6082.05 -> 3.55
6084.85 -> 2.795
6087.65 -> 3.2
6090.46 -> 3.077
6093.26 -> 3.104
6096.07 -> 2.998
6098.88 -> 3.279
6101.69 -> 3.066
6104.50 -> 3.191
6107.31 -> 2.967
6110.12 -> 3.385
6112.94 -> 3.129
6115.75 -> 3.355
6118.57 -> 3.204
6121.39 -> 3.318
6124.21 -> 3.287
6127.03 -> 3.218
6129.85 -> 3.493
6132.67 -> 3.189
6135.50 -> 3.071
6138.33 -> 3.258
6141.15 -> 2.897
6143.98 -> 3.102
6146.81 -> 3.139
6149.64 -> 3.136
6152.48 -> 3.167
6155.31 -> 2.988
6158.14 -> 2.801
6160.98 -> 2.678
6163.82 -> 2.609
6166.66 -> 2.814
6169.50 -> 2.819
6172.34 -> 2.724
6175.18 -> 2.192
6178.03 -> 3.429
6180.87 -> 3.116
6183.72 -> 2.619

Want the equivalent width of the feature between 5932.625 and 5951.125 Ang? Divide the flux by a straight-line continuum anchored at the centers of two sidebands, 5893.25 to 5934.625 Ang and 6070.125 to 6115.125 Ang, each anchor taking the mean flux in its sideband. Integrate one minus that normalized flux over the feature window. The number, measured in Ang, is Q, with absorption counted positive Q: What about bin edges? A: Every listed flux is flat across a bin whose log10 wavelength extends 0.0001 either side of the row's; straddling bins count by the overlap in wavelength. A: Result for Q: -0.6 Ang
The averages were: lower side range 2.97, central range 3.09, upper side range 3.17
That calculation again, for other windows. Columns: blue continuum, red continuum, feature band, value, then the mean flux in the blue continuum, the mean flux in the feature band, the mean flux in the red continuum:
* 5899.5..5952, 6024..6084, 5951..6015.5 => 1.39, 3.06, 3.03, 3.15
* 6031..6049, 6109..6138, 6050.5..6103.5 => 1.05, 3.13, 3.13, 3.26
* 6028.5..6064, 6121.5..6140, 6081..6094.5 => 0.19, 3.11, 3.14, 3.25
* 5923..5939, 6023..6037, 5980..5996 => 0.47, 3.03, 3.01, 3.15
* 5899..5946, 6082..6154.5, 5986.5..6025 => 1.27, 3.09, 3.02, 3.17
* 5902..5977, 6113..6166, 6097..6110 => -0.23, 3.04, 3.15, 3.1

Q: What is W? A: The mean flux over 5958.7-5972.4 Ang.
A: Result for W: 2.98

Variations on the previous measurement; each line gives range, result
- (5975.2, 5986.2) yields 3.07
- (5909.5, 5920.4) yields 3.12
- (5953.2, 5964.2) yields 2.88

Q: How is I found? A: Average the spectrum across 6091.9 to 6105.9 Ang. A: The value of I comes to 3.13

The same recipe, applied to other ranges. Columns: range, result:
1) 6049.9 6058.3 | 3.28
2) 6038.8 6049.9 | 3.06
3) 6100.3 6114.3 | 3.15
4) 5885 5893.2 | 2.23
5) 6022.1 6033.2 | 3.1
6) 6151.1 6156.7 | 3.08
